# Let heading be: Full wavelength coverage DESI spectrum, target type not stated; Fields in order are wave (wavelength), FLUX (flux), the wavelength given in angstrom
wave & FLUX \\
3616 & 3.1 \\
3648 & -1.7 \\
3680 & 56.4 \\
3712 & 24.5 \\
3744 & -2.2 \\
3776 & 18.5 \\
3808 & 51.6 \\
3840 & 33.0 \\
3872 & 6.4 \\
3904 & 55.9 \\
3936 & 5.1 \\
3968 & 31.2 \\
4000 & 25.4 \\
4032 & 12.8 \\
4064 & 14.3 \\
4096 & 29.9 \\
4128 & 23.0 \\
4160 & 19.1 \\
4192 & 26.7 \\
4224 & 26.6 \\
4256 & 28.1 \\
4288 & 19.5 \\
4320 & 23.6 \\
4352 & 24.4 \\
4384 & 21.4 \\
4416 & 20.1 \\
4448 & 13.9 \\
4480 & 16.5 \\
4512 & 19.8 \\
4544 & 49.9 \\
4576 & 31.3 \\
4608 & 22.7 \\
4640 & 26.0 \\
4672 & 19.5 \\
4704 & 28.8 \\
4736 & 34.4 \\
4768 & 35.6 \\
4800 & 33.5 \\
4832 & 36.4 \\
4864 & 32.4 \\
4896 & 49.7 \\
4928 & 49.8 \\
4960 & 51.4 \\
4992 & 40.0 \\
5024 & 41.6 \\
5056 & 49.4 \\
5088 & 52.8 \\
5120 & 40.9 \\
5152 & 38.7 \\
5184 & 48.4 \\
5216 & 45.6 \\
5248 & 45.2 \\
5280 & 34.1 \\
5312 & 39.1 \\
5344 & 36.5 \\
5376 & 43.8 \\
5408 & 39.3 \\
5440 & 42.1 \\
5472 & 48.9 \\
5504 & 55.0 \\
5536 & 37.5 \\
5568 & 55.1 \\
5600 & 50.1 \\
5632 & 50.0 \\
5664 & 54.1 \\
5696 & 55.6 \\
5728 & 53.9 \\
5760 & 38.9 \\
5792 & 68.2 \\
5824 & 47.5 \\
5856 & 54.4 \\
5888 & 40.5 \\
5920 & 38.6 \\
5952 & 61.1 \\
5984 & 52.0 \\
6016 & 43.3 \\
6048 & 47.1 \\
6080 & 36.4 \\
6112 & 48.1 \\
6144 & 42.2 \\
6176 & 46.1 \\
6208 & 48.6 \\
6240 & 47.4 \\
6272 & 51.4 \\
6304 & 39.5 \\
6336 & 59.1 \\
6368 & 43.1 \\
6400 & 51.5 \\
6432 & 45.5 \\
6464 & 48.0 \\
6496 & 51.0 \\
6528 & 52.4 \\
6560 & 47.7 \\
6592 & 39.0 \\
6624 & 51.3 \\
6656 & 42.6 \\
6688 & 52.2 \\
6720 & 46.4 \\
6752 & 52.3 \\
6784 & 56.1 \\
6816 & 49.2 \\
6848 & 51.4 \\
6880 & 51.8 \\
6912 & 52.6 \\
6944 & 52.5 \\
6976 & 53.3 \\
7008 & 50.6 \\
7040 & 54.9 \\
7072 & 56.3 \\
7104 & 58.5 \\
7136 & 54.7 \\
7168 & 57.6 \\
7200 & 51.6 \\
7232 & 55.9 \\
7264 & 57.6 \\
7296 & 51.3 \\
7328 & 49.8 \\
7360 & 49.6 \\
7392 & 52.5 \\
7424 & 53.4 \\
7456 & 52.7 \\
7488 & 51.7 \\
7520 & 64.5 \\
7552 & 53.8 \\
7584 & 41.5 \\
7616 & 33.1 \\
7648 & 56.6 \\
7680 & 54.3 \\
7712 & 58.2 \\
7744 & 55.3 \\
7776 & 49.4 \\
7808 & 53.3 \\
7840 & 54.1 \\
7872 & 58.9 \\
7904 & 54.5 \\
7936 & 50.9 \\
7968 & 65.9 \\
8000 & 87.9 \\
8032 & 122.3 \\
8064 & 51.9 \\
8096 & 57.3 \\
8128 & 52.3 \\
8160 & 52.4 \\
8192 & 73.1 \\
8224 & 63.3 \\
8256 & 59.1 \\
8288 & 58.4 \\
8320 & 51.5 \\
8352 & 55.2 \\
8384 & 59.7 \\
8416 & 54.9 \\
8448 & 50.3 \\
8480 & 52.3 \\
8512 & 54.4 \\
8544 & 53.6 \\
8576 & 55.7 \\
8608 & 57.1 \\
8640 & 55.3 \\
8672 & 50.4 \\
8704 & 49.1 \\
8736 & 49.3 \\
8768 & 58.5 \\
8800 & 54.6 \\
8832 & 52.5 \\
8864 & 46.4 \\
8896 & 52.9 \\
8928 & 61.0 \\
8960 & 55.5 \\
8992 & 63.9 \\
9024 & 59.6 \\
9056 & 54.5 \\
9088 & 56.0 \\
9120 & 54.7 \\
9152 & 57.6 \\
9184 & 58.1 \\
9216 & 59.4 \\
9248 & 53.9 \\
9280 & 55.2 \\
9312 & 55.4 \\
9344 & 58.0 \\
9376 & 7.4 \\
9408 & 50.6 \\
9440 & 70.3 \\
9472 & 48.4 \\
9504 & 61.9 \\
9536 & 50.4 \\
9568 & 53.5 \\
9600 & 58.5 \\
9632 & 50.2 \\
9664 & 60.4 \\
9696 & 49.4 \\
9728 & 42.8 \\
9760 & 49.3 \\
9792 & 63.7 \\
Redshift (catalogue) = 0.22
